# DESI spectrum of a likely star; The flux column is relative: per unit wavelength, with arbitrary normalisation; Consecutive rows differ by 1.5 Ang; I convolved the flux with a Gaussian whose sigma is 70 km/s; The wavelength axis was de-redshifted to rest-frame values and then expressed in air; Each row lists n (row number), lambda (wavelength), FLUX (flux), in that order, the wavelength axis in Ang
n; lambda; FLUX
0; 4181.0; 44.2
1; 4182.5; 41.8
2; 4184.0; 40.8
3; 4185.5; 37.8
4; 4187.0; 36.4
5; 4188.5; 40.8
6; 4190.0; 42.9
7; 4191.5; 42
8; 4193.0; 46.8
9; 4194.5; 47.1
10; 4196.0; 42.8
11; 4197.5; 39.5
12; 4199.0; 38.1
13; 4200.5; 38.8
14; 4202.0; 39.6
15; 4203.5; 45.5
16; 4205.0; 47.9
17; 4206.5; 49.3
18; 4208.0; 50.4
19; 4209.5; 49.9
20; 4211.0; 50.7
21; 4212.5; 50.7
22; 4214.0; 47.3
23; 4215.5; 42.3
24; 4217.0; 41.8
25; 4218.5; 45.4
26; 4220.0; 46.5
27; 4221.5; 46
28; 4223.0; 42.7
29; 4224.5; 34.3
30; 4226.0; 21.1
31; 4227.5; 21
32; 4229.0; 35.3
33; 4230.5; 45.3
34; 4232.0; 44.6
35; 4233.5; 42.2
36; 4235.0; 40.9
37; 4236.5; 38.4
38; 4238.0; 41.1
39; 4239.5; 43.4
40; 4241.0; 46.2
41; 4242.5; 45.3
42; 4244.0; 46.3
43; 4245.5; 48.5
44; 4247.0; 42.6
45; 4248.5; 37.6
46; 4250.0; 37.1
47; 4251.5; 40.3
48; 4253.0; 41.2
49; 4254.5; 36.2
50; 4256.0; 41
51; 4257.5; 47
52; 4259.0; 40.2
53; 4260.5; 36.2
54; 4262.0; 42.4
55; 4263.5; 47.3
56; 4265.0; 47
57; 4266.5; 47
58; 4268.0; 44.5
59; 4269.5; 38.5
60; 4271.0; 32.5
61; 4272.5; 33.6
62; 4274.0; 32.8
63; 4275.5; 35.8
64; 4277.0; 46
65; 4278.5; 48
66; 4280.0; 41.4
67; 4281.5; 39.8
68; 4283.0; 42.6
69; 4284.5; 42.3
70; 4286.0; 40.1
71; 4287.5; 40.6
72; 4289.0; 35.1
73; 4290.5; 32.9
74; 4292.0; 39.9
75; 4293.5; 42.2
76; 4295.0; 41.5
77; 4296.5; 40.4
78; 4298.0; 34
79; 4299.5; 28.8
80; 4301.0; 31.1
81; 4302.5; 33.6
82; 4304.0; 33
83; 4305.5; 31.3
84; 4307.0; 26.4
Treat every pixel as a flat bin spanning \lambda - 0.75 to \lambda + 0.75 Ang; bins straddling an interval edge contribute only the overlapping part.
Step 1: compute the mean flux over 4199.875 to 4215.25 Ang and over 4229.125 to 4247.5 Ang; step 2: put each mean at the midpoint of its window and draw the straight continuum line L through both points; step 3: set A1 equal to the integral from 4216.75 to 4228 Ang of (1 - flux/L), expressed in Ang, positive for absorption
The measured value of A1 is 1.9 Ang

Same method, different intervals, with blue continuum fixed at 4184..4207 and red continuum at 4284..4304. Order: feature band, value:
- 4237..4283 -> -3.3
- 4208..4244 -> -1.3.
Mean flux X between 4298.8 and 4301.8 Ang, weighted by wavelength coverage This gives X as 30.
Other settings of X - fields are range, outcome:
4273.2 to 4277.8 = 38.3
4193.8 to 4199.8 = 41.8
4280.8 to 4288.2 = 41.1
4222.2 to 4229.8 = 31.1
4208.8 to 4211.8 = 50.3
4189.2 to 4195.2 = 44.6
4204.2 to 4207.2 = 48.5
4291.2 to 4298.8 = 39.5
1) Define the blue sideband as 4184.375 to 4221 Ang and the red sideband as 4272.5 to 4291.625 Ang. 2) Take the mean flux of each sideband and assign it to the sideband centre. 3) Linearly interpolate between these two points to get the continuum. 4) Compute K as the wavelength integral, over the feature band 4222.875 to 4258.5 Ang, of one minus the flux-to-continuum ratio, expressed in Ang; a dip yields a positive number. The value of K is 1.7 Ang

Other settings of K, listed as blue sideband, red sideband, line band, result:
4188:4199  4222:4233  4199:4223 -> -4.3 Ang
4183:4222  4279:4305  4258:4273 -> -0.6 Ang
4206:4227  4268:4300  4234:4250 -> -0.3 Ang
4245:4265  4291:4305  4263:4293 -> -1.4 Ang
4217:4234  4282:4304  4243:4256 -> -1.0 Ang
